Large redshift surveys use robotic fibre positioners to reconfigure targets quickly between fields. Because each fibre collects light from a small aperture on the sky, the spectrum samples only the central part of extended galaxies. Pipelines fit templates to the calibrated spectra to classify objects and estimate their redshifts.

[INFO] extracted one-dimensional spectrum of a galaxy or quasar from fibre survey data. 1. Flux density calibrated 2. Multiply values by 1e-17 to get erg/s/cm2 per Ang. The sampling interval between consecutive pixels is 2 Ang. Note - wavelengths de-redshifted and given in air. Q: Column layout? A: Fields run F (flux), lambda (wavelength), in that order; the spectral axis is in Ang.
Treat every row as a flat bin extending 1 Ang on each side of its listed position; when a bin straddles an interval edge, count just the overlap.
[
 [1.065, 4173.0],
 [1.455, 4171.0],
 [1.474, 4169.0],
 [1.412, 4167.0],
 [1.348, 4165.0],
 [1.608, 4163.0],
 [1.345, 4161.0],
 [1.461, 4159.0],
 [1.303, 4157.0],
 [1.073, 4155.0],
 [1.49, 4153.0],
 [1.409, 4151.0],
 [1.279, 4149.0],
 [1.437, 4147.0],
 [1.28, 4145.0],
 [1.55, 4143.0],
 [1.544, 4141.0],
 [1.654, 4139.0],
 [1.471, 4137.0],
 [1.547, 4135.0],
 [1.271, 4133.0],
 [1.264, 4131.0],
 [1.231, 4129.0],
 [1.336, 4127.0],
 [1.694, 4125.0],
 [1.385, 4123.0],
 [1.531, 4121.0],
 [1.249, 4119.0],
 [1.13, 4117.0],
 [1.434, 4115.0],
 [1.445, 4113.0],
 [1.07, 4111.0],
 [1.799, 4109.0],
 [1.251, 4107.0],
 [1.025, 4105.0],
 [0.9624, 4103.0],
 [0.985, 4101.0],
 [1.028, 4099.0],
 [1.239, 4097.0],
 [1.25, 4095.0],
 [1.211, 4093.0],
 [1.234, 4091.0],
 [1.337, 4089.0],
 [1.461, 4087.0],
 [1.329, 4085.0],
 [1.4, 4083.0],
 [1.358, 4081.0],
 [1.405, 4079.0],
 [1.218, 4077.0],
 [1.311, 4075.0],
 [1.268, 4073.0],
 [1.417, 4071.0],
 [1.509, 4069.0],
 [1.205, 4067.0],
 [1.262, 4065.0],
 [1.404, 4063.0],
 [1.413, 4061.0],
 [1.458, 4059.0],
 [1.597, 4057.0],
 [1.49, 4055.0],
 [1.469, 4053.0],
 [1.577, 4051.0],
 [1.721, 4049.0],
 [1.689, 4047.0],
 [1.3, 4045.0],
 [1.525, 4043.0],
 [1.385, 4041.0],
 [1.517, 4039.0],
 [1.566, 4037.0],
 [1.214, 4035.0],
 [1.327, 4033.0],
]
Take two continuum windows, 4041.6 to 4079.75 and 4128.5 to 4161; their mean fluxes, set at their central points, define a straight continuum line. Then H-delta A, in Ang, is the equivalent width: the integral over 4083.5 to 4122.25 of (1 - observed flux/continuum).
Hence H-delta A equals 4.1 Ang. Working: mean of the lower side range 1.43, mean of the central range 1.26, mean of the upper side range 1.39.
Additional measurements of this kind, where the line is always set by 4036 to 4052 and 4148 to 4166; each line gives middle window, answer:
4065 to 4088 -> 2.1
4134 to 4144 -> -1.1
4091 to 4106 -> 3.6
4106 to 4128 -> 0.5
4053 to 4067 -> 0.8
